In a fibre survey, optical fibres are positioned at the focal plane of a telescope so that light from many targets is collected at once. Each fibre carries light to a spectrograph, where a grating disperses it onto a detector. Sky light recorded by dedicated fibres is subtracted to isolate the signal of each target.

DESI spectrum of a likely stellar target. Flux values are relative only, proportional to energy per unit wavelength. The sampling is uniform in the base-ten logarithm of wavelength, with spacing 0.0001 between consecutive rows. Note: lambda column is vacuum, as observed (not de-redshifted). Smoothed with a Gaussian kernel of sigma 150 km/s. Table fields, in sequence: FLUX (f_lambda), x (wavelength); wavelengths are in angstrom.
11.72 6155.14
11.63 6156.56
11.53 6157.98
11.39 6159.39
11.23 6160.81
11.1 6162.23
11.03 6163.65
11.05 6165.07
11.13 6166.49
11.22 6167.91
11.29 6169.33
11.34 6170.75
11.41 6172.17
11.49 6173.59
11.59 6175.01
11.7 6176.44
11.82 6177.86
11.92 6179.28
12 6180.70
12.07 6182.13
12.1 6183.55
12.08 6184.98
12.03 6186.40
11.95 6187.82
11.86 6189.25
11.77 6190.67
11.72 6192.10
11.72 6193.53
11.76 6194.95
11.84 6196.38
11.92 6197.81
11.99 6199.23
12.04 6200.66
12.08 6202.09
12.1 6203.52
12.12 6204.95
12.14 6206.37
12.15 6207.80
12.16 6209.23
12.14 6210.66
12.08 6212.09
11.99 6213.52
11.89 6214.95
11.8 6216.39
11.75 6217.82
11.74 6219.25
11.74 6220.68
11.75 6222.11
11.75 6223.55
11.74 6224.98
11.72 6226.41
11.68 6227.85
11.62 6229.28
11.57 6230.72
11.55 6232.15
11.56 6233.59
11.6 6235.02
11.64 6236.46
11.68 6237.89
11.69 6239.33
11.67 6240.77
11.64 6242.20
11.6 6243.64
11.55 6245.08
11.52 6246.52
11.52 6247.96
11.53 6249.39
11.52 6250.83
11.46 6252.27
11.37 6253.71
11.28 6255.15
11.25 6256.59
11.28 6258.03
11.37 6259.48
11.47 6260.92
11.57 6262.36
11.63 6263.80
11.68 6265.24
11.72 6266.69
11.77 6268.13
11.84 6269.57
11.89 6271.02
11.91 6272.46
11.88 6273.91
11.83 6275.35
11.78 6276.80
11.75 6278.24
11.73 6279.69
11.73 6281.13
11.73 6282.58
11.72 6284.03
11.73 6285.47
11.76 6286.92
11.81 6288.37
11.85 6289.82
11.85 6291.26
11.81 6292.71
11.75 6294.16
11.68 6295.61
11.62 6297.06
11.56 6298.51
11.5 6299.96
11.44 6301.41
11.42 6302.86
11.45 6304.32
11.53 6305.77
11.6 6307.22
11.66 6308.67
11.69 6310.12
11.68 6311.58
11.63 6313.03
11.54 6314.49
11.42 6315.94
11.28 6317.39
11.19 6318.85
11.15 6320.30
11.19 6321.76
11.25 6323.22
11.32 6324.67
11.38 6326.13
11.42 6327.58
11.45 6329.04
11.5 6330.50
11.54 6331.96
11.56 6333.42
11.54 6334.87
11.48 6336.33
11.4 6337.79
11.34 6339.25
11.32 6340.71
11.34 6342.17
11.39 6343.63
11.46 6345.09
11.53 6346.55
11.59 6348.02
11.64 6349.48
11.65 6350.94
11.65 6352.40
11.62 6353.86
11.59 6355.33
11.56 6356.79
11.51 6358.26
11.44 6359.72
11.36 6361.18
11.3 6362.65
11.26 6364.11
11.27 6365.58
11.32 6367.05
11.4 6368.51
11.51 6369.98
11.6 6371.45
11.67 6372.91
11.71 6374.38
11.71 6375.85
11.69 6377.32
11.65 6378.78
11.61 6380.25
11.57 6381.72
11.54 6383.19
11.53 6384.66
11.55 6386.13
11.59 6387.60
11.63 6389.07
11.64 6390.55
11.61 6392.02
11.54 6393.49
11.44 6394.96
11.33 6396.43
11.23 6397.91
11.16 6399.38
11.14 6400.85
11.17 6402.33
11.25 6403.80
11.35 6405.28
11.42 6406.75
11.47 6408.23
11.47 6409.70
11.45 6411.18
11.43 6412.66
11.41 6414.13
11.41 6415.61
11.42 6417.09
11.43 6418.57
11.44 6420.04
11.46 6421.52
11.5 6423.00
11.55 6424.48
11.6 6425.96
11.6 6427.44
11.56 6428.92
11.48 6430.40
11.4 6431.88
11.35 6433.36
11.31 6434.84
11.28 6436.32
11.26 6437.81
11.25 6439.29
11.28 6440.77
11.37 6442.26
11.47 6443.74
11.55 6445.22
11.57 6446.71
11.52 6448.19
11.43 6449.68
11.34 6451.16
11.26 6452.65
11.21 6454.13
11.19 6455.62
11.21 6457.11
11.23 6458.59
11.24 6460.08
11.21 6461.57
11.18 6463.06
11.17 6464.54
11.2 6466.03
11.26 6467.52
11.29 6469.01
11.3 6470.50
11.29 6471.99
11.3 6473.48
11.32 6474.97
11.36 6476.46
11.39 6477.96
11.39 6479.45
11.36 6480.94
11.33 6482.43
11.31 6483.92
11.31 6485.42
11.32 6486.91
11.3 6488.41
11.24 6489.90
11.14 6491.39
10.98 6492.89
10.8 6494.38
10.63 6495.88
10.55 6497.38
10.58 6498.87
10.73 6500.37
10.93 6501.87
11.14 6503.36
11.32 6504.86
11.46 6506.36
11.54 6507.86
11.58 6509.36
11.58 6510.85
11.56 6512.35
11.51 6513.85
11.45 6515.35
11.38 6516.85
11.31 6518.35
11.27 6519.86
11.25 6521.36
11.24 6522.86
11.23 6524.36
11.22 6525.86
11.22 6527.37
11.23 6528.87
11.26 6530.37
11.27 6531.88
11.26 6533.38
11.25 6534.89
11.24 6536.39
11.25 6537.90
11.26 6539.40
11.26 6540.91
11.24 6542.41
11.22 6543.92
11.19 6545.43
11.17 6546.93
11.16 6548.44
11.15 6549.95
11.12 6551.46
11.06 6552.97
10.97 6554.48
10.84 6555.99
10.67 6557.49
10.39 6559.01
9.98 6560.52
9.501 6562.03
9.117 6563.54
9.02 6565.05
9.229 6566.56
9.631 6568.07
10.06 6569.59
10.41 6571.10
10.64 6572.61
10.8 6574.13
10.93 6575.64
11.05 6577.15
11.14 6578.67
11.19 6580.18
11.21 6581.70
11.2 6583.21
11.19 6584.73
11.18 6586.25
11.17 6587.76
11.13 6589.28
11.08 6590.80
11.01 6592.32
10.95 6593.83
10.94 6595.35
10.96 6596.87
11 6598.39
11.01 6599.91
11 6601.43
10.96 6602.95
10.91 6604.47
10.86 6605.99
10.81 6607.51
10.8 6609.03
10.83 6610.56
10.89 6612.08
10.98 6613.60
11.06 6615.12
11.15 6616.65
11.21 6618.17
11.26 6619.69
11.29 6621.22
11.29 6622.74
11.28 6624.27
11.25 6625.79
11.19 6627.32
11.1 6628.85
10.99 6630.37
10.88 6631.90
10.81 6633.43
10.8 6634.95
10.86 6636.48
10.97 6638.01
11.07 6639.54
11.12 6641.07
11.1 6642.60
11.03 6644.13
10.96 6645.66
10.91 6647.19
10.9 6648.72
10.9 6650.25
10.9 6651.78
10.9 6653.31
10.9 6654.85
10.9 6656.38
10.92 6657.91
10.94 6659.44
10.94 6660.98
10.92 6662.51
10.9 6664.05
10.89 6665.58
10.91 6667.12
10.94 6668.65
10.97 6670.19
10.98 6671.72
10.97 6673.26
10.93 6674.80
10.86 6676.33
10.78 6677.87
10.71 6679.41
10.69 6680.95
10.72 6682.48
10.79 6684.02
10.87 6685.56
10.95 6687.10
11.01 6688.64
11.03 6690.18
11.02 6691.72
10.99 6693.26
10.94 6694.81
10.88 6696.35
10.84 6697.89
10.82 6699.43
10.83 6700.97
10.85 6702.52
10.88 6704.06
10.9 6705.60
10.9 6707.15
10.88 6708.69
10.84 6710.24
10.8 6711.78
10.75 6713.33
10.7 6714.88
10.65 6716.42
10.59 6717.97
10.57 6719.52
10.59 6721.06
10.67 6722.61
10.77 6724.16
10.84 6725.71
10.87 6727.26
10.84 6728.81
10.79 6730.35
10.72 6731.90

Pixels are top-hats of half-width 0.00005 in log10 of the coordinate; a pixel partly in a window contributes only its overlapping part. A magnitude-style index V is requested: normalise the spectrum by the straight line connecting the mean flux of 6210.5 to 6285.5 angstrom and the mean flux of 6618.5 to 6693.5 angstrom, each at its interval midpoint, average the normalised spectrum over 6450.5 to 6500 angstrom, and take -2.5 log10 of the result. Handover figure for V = 0.01 mag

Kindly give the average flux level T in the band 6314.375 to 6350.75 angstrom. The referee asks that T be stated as 11.4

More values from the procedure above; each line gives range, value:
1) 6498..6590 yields 11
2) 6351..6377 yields 11.5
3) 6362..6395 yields 11.5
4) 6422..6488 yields 11.3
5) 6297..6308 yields 11.5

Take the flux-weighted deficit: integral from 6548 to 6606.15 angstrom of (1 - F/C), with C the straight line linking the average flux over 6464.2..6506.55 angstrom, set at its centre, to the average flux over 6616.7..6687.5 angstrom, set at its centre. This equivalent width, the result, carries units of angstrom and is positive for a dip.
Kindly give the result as 1.80 angstrom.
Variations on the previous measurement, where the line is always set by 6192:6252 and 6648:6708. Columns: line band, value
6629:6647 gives 0.01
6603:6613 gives 0.16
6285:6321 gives 0.13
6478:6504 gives 0.44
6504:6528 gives -0.37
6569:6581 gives 0.33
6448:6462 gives 0.07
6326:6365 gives 0.23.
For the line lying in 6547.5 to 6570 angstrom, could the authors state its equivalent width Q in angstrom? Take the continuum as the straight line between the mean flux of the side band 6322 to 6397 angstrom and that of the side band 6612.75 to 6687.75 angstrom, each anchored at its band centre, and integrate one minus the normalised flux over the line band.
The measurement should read 1.8 angstrom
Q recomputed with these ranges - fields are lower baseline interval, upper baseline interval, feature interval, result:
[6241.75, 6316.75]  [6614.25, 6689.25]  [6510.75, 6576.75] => 1.7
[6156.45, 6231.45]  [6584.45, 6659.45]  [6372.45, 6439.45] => -0.5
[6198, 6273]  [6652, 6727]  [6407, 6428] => -0.2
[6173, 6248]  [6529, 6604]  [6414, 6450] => -0.7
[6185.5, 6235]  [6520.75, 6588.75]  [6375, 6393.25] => -0.4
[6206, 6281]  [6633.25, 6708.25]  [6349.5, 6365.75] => 0.0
